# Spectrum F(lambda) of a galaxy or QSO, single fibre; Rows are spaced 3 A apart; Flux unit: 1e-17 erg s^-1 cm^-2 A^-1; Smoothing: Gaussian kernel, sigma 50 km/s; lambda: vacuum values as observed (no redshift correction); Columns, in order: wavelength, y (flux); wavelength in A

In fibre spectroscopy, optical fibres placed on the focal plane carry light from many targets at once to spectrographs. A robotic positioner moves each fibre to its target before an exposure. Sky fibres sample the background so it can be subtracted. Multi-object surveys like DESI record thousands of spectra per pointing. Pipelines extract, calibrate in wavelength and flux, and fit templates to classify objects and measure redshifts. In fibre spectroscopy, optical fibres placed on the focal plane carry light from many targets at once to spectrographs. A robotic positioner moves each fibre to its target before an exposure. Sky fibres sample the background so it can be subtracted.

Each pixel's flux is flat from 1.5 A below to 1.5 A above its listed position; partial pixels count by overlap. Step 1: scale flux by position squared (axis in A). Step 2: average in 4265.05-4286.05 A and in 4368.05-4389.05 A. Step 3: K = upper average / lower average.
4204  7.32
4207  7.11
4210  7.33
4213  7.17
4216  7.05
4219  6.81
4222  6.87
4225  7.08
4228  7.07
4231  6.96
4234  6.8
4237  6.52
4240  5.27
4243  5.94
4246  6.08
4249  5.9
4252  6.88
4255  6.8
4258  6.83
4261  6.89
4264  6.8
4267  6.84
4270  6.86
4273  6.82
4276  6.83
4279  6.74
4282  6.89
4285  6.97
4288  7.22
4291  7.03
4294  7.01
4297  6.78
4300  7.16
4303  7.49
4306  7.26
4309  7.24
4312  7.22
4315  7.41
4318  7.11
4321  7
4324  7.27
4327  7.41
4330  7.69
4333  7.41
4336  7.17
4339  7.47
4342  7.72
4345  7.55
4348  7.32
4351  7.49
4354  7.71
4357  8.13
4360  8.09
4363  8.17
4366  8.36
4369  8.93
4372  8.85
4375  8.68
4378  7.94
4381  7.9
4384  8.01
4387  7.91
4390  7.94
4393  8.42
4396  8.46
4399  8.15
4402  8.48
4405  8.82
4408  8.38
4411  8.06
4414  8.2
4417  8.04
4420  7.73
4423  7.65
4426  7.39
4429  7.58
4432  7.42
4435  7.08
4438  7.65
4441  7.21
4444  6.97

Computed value 1.3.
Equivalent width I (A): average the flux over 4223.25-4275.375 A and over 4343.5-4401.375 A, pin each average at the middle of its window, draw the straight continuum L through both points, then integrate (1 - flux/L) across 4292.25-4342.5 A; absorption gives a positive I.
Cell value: 1.1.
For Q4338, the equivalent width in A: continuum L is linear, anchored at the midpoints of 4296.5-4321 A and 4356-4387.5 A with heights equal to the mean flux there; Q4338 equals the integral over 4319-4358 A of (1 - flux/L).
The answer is 1.2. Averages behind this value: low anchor 7.21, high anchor 8.28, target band 7.47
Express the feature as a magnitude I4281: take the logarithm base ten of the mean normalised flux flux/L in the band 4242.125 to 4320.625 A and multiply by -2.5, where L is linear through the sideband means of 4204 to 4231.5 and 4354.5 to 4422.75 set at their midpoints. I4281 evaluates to 0.09 mag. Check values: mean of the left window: 7.07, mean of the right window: 8.24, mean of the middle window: 6.89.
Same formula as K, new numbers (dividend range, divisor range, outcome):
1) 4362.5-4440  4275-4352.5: 1.16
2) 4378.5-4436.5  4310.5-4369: 1.08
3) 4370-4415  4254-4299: 1.27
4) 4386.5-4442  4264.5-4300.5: 1.22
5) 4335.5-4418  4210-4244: 1.29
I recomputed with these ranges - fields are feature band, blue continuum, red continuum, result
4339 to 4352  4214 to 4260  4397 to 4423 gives 0.2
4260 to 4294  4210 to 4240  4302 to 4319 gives 1.0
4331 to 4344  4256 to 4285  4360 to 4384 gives 0.6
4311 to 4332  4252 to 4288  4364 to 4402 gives 0.6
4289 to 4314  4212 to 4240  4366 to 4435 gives 0.8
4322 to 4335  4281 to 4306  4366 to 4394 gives 0.3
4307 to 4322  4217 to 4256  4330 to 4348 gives 0.1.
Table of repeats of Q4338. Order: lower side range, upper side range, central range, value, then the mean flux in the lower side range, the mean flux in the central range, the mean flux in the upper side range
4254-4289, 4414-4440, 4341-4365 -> -1.8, 6.87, 7.79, 7.6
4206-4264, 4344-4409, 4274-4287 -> 0.6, 6.7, 6.87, 8.17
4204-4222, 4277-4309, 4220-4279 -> 3.7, 7.09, 6.64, 7.06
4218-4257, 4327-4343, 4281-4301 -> 0.1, 6.54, 7.01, 7.48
